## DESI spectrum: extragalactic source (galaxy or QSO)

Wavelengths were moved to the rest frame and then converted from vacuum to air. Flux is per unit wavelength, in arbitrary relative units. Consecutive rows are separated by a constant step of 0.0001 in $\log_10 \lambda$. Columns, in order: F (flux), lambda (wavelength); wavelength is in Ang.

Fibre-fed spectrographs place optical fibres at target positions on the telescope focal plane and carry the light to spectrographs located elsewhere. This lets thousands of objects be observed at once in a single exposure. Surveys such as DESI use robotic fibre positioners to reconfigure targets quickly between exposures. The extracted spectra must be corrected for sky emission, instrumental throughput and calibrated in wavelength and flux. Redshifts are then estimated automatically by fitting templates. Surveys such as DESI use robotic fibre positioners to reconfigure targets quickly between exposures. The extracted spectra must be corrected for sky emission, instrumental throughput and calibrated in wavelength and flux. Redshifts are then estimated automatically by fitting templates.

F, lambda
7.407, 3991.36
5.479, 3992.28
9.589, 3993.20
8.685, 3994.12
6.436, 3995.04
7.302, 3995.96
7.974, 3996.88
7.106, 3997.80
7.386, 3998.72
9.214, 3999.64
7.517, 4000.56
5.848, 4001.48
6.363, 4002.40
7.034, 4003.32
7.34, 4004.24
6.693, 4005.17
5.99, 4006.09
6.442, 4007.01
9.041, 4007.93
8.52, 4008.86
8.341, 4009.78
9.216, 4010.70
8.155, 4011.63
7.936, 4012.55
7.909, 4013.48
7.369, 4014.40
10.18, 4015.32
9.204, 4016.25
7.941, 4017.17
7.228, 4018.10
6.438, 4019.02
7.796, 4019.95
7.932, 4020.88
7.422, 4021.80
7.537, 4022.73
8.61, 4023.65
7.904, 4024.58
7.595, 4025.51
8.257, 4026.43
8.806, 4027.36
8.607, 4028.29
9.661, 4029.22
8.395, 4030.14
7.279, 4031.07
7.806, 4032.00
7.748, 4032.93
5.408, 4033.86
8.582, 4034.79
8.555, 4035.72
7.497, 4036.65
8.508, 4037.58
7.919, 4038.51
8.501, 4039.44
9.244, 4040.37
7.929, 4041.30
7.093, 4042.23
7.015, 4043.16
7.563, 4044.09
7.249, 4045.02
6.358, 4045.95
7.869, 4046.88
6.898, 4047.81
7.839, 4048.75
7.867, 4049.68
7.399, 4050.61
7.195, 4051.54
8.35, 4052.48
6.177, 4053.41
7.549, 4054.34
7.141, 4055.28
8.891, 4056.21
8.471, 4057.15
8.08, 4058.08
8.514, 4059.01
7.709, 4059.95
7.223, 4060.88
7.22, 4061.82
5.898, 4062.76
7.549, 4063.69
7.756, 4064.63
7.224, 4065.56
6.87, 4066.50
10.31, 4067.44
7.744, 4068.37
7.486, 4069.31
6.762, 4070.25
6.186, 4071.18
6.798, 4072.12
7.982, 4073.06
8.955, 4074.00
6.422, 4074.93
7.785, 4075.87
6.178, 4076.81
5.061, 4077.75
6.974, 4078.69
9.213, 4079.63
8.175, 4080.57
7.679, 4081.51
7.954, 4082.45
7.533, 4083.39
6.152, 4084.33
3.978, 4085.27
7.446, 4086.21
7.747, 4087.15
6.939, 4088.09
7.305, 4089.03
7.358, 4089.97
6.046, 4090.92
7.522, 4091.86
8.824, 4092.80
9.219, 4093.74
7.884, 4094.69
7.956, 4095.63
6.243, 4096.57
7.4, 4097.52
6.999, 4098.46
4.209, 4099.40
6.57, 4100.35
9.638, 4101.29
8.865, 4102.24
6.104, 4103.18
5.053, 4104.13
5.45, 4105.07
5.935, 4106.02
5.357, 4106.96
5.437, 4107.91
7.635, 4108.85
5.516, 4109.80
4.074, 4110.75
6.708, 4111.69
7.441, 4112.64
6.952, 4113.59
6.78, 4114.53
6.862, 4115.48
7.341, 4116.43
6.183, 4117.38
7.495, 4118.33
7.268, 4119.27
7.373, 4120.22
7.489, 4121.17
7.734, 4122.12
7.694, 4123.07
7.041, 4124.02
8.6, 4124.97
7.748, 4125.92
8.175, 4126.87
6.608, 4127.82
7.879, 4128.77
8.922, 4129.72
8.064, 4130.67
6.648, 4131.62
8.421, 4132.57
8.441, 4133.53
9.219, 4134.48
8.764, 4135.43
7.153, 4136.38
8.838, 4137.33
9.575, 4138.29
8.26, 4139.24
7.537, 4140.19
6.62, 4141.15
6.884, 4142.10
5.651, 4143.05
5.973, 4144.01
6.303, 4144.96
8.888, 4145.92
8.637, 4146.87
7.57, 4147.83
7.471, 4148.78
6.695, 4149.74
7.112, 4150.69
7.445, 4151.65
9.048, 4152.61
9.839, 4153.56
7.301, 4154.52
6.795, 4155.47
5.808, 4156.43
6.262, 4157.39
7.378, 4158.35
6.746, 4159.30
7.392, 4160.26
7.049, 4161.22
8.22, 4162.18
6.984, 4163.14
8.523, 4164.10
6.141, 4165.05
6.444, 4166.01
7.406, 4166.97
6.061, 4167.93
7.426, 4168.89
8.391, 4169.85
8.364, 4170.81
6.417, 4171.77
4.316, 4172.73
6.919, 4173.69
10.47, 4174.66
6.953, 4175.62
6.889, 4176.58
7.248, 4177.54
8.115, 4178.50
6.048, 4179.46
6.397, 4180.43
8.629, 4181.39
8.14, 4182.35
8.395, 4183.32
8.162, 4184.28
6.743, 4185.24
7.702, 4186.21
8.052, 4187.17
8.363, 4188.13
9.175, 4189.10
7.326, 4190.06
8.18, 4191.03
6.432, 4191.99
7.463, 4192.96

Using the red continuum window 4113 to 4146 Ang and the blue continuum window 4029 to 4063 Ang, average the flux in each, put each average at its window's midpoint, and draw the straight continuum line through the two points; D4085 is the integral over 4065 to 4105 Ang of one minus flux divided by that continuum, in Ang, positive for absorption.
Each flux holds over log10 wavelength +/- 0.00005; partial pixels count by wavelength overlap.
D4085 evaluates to 2.1 Ang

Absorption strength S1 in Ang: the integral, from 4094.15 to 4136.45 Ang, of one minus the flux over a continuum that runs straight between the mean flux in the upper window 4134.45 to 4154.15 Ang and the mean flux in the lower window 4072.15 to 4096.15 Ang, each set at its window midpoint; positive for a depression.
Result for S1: 2.4 Ang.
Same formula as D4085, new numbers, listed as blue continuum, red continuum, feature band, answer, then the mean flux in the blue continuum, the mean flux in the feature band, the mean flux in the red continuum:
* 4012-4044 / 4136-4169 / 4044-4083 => 1.6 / 7.99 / 7.49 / 7.35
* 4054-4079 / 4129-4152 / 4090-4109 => 1.6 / 7.43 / 6.91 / 7.71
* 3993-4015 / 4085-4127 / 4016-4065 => -2.3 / 7.64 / 7.75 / 6.97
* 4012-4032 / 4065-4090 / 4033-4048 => 0.3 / 8.09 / 7.66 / 7.27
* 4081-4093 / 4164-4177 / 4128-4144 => -1.6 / 7.08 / 7.85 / 7.16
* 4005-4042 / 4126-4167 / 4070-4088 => 1.6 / 8.01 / 7.11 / 7.56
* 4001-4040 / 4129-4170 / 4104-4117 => 2.4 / 7.85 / 6.21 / 7.54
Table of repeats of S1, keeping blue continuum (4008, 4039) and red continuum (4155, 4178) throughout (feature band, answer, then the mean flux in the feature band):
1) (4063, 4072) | 0.4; 7.48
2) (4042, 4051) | 0.7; 7.32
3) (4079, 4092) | 0.8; 7.21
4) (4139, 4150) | 0.1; 7.19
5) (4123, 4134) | -0.7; 7.86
